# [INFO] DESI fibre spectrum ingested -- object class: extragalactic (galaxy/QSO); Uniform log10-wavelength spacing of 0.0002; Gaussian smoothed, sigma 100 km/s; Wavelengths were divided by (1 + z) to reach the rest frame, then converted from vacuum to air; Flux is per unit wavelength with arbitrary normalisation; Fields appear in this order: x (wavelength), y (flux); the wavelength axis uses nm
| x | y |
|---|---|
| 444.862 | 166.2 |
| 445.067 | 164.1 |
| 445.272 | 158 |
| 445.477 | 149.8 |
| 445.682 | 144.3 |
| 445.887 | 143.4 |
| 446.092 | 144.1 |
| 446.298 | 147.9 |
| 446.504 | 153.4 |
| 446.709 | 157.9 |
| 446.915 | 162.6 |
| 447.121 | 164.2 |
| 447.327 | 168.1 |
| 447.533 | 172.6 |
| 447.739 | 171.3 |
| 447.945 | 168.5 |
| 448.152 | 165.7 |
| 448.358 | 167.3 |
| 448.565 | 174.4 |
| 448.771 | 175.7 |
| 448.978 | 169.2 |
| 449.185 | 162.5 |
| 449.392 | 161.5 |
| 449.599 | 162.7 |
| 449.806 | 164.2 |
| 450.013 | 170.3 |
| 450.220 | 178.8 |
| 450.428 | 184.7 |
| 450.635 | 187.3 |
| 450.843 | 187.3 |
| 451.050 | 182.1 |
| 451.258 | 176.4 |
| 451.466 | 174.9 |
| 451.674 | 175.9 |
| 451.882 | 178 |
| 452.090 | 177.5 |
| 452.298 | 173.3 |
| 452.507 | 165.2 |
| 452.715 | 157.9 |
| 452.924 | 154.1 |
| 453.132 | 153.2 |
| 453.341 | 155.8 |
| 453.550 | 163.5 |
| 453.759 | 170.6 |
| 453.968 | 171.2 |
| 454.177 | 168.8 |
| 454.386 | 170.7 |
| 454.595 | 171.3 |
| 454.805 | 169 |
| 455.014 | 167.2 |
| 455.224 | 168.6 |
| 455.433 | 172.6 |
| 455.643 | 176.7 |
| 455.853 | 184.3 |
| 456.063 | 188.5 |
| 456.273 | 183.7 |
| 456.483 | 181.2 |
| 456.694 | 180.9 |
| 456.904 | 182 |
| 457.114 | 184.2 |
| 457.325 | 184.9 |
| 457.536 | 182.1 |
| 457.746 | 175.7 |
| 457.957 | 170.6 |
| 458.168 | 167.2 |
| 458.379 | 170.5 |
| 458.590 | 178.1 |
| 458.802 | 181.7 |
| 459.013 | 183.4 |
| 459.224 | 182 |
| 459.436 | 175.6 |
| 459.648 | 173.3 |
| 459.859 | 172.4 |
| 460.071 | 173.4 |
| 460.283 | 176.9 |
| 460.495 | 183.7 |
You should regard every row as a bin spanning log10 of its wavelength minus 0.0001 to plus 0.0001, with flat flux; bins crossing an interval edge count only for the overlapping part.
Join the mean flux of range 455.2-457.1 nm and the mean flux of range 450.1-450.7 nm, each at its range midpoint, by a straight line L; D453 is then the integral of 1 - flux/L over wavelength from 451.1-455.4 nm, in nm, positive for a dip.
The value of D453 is 0.32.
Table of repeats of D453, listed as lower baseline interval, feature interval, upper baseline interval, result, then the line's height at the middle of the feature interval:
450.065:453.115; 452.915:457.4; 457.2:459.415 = 0.08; 176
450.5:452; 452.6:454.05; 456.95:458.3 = 0.15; 179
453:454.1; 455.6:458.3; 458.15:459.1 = -0.13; 172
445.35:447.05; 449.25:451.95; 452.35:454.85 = -0.28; 159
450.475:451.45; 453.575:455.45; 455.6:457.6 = 0.14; 183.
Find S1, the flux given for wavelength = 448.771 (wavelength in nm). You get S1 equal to 175.7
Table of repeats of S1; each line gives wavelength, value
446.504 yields 153.4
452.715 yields 157.9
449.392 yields 161.5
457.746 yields 175.7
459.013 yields 183.4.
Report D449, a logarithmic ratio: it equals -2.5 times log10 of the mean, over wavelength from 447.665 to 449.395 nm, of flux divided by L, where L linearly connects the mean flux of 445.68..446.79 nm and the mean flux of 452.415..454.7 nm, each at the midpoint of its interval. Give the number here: -0.103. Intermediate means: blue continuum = 149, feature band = 169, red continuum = 164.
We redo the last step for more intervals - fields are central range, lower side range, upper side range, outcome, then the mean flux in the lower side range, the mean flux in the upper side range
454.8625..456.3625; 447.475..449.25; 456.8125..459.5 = -0.01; 170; 178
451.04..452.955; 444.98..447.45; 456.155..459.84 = -0.03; 155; 179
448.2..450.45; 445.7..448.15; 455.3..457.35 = -0.03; 159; 182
